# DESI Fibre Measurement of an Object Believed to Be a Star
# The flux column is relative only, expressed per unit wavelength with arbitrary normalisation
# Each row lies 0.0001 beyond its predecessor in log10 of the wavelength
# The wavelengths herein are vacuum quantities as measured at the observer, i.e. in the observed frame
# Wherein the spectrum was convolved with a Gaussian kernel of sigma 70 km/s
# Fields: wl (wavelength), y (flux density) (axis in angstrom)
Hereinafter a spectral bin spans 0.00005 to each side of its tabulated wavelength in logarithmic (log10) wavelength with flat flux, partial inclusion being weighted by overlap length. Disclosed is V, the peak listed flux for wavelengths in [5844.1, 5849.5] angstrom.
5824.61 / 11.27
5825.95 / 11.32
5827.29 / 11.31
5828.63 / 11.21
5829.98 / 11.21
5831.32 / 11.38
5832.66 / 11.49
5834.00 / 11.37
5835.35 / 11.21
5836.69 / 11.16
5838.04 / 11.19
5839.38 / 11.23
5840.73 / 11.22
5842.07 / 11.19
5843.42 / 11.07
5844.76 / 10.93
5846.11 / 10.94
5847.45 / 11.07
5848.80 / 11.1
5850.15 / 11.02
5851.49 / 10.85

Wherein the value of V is 11.1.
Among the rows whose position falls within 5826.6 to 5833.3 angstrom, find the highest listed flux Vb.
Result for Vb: 11.49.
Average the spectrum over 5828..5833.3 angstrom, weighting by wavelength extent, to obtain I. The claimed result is 11.3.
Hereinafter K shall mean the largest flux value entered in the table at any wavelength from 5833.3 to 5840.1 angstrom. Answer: 11.37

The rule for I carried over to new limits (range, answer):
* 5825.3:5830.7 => 11.3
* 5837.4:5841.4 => 11.2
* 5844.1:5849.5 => 11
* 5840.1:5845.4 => 11.1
